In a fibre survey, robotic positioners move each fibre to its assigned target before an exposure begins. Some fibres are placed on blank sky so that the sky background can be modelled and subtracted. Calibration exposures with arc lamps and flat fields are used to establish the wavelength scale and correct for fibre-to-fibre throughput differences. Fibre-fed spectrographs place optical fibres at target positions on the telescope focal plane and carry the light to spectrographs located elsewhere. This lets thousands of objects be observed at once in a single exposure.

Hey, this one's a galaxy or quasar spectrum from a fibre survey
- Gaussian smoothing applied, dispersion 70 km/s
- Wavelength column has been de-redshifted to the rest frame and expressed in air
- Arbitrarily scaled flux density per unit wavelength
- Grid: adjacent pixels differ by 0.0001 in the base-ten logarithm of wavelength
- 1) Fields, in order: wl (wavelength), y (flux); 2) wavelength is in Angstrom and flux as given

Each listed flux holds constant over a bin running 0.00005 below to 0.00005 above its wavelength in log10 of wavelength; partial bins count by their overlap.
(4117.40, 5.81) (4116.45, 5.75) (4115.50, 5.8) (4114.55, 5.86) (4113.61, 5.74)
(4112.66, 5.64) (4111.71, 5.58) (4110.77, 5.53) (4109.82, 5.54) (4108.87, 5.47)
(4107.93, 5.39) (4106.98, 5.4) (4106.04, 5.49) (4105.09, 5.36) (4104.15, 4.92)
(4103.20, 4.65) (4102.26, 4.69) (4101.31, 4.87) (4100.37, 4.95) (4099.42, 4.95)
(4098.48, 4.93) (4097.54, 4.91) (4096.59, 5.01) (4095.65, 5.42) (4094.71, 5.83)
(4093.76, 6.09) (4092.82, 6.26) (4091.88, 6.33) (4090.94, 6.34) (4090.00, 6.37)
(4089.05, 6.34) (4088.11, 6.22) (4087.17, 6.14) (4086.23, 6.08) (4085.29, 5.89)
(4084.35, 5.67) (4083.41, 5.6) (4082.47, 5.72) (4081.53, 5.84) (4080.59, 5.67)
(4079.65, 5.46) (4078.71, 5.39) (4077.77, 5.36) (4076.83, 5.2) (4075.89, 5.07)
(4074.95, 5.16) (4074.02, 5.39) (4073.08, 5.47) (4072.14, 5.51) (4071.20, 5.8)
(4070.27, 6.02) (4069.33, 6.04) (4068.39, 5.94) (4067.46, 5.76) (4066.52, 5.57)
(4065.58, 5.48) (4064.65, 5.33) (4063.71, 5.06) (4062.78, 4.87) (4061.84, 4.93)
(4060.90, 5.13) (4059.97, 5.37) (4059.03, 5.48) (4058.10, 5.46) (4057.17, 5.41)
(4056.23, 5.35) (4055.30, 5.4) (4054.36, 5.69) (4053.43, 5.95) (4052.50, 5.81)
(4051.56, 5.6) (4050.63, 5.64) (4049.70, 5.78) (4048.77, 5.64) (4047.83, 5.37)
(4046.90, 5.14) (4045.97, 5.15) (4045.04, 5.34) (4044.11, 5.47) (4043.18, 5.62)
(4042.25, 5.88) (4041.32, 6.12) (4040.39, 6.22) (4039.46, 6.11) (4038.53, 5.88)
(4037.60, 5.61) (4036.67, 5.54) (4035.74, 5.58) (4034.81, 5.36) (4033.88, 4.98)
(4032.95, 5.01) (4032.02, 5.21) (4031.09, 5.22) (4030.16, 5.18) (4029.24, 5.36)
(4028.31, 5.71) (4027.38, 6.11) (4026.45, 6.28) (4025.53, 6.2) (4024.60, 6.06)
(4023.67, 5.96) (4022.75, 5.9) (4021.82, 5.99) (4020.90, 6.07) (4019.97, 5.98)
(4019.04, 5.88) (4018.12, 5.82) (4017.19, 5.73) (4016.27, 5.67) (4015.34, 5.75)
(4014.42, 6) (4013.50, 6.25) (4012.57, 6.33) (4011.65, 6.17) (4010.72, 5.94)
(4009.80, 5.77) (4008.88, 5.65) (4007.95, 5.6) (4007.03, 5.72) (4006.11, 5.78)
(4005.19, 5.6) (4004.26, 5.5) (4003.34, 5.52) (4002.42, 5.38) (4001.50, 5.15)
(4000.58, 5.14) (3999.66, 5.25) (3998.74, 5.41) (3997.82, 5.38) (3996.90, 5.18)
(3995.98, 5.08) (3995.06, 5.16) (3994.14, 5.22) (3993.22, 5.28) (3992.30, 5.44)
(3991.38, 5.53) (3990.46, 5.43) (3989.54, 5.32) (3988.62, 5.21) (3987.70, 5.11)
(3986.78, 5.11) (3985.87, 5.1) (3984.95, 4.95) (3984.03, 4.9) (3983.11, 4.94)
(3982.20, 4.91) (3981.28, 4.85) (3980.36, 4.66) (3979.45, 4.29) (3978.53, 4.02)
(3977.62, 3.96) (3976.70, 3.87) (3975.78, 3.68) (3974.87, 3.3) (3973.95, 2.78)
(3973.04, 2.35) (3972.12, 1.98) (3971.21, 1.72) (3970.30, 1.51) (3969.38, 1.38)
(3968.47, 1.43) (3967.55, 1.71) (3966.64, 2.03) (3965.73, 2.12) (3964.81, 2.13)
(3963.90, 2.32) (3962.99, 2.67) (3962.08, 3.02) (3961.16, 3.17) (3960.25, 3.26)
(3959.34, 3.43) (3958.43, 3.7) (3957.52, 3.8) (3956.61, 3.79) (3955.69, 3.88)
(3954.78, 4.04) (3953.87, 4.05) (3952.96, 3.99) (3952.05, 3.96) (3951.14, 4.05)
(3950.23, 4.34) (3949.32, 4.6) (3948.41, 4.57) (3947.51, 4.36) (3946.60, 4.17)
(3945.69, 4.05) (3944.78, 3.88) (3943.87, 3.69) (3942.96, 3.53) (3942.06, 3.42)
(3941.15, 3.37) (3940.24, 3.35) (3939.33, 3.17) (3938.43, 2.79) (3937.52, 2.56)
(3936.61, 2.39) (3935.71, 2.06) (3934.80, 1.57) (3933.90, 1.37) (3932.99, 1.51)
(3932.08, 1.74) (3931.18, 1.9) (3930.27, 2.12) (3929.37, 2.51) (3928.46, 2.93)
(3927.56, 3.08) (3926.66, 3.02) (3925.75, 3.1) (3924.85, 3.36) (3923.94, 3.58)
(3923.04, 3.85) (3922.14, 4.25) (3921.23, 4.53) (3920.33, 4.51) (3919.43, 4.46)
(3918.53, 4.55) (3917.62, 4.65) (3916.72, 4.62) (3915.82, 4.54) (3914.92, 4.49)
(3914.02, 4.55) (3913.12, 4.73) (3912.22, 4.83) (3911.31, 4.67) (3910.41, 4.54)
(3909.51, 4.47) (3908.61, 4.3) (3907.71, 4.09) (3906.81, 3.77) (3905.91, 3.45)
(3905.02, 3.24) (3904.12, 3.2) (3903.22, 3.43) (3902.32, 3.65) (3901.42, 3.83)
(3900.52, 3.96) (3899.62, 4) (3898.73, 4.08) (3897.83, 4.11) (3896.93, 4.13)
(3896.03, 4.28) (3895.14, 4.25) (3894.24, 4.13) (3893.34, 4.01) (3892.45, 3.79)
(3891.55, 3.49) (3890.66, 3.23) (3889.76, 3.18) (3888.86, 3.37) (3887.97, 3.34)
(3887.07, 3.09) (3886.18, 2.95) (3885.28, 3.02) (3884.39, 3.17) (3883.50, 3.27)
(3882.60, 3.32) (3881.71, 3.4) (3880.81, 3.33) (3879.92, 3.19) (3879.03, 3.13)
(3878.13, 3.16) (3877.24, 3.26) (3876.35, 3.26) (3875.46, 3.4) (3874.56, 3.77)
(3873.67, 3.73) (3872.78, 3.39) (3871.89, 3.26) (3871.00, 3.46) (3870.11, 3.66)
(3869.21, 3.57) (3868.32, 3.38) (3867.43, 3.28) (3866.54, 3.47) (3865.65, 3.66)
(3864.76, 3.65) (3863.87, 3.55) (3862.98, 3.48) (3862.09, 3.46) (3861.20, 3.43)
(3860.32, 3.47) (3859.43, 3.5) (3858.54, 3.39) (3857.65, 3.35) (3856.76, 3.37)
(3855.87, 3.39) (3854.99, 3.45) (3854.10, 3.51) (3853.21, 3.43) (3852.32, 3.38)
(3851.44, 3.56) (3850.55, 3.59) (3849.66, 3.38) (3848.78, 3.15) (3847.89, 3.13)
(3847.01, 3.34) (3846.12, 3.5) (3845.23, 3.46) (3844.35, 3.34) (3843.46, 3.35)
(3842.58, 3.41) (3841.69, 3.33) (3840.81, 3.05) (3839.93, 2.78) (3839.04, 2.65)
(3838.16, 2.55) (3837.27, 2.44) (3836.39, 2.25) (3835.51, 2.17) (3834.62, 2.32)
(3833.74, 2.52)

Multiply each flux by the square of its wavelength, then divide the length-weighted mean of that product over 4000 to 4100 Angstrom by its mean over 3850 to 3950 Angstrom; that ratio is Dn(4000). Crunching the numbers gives 1.72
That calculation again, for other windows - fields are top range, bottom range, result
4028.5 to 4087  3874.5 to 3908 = 1.70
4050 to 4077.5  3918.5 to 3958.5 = 1.72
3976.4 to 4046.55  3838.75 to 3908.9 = 1.69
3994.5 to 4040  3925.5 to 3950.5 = 1.94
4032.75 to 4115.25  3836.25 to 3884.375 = 1.85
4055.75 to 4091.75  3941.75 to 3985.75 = 1.70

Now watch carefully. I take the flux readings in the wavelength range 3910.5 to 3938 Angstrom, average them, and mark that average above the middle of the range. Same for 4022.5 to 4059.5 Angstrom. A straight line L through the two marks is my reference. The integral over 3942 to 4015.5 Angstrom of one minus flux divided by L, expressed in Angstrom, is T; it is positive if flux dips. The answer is 2.89 Angstrom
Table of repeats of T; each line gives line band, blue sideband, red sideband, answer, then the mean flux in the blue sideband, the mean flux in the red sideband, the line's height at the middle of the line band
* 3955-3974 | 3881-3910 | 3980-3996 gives 8.6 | 3.66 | 5.12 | 4.75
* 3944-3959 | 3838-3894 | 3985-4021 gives 2.1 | 3.36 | 5.54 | 4.72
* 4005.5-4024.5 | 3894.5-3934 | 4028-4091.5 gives -3.3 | 3.75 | 5.58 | 5.02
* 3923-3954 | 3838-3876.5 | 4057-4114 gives 7.3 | 3.39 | 5.52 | 4.14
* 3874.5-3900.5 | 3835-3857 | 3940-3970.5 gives -2.4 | 3.15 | 3.33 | 3.22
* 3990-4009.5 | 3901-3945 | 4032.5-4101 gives -3.4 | 3.49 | 5.58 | 4.61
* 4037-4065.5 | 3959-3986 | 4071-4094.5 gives -2.9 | 3.19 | 5.77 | 5.04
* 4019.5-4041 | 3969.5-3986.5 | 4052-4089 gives -4.3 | 3.73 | 5.57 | 4.77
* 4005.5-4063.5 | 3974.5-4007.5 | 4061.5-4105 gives -4.5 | 5.02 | 5.53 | 5.26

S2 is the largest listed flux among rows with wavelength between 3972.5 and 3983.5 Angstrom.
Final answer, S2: 4.94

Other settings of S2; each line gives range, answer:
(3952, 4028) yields 6.33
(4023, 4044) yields 6.28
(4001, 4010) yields 5.78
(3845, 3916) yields 4.83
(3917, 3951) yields 4.65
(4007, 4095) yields 6.37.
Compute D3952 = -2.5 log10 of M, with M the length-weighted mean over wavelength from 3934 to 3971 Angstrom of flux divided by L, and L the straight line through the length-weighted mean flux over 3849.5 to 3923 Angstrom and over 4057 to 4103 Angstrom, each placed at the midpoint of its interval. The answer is 0.34 mag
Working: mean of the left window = 3.72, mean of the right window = 5.54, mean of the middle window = 3.16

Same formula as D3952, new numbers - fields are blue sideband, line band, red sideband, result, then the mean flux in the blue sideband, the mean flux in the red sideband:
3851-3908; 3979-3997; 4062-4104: -0.11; 3.51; 5.55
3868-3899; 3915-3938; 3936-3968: 0.09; 3.5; 3.4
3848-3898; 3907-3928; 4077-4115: -0.09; 3.47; 5.57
